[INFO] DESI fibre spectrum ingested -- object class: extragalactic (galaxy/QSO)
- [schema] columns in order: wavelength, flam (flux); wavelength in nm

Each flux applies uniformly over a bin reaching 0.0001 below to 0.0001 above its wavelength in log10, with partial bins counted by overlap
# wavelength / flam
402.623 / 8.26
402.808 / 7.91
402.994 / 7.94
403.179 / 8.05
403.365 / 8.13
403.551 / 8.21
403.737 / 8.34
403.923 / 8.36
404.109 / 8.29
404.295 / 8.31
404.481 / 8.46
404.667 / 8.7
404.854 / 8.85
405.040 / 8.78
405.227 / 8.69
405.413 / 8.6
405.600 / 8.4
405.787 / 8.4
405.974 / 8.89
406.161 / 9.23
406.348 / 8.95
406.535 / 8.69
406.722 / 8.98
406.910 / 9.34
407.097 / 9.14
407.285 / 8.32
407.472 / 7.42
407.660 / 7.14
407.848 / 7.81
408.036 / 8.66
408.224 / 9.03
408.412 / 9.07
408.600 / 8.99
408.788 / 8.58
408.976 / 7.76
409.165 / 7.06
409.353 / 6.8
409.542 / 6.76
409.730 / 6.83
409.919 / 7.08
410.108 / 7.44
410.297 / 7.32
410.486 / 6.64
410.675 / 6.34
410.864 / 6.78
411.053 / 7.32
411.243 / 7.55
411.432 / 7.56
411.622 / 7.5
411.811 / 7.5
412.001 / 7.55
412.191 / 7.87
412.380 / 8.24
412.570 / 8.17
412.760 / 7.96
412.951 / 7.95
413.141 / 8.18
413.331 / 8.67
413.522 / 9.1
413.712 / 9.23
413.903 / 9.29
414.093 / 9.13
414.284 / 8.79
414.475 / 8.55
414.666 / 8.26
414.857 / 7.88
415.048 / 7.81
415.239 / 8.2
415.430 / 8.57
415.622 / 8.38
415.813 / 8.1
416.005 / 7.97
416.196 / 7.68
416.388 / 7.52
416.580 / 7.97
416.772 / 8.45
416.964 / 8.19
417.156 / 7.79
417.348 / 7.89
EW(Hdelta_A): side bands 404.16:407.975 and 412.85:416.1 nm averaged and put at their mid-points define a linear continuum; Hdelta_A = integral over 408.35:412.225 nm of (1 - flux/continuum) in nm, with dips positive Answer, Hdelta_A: 0.50 nm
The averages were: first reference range 8.55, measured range 7.42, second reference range 8.47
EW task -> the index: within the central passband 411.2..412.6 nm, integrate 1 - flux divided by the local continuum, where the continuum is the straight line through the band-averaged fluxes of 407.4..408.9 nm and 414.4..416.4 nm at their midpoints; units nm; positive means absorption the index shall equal 0.083 nm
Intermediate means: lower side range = 8.34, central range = 7.73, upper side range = 8.1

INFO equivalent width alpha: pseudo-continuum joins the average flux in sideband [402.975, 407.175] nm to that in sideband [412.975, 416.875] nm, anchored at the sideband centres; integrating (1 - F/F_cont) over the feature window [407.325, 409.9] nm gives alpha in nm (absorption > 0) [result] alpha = 0.21 nm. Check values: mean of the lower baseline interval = 8.61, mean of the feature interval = 7.83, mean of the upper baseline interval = 8.38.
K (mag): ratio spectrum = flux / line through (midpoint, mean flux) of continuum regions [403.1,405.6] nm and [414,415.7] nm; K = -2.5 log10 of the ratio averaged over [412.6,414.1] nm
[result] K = -0.03 mag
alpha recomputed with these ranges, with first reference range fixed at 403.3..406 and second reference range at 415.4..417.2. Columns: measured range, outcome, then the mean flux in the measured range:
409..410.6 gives 0.25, 7.02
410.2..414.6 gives 0.12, 7.97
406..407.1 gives -0.08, 9.04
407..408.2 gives 0.03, 8.14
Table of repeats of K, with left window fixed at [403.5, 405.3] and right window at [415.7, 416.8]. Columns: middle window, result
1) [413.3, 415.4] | -0.08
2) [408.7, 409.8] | 0.13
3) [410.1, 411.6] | 0.15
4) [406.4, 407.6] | -0.03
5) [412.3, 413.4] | -0.01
